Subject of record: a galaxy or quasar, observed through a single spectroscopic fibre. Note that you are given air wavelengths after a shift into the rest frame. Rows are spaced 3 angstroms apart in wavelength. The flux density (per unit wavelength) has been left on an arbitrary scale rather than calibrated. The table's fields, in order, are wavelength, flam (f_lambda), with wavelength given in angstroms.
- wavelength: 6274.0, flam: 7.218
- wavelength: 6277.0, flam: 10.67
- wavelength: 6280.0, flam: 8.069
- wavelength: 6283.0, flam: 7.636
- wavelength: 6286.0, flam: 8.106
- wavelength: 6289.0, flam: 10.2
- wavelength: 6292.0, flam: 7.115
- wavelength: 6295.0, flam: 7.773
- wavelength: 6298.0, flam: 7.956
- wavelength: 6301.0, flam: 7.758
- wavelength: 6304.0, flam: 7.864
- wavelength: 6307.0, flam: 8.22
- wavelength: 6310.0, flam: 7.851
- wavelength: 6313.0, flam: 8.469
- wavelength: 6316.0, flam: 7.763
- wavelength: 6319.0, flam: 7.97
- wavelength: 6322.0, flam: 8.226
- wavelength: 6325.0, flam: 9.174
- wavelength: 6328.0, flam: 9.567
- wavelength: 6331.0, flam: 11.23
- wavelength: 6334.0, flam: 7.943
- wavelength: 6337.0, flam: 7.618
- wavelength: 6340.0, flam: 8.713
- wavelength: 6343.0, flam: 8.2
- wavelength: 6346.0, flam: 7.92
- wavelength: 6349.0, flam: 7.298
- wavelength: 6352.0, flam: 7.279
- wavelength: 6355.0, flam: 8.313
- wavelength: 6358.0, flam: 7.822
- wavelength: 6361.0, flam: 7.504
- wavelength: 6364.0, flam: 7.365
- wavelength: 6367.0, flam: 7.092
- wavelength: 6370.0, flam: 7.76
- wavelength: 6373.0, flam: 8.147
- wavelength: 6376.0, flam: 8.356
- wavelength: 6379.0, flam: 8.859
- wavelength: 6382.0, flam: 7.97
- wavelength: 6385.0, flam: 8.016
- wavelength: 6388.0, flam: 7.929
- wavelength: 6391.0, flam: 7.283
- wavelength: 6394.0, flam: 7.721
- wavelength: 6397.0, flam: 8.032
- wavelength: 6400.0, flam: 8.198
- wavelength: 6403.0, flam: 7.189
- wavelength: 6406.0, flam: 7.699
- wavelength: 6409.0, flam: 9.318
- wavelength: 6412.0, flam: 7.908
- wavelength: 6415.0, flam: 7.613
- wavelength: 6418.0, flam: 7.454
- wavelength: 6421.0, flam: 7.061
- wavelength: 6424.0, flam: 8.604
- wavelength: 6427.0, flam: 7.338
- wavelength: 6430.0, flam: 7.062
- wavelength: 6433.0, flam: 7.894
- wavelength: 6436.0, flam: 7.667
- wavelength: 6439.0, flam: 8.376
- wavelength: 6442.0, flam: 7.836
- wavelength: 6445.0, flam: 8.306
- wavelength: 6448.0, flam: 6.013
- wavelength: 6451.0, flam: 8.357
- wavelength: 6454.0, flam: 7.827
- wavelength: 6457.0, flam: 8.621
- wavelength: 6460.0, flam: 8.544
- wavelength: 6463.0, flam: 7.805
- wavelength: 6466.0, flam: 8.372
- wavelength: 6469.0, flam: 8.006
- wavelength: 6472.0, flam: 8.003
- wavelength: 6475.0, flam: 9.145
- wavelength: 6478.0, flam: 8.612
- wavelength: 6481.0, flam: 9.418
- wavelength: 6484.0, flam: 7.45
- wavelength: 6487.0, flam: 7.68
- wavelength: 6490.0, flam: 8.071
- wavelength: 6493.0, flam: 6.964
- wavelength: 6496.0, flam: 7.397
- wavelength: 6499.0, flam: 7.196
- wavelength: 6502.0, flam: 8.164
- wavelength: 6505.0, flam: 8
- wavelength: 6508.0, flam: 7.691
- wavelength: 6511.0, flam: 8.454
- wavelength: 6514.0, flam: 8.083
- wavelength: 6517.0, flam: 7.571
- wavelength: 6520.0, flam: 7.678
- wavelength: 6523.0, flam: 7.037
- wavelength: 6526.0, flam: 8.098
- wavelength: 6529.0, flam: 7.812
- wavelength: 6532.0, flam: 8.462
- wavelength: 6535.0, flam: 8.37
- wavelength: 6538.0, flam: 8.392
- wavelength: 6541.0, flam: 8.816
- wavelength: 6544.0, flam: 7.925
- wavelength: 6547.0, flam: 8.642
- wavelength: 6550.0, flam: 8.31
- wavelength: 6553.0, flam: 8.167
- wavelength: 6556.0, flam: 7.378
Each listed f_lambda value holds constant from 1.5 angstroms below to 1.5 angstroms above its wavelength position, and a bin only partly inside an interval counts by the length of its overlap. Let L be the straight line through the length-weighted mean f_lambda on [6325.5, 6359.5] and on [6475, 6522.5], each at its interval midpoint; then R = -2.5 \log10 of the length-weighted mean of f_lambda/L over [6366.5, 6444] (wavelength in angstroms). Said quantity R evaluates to 0.04 mag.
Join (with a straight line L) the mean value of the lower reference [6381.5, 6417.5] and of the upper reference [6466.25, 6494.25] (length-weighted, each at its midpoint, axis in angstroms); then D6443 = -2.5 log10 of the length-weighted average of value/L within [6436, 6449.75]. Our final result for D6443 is 0.05 mag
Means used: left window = 7.89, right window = 8.17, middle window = 7.65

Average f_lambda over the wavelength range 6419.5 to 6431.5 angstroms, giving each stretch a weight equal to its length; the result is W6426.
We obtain 7.52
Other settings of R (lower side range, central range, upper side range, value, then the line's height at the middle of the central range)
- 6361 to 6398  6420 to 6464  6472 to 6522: 0.01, 7.92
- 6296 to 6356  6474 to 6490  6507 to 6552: -0.04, 8.13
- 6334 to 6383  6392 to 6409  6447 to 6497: 0.01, 7.95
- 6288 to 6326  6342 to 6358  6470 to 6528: 0.04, 8.09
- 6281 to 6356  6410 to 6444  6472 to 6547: 0.05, 8.12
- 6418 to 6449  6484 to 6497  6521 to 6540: 0.05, 7.87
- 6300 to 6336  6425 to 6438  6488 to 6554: 0.09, 8.2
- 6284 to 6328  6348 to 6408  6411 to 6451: 0.01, 7.89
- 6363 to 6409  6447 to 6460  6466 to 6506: 0.02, 7.98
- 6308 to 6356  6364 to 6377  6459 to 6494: 0.07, 8.3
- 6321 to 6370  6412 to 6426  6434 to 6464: 0.04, 8.01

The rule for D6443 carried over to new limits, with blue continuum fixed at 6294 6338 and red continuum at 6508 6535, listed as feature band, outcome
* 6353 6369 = 0.09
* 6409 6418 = 0.03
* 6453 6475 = -0.03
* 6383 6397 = 0.06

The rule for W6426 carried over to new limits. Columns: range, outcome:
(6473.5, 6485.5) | 8.66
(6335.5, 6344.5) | 8.18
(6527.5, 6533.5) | 8.14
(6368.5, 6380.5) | 8.28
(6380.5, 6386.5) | 7.99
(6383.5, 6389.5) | 7.97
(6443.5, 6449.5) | 7.16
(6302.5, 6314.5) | 8.1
